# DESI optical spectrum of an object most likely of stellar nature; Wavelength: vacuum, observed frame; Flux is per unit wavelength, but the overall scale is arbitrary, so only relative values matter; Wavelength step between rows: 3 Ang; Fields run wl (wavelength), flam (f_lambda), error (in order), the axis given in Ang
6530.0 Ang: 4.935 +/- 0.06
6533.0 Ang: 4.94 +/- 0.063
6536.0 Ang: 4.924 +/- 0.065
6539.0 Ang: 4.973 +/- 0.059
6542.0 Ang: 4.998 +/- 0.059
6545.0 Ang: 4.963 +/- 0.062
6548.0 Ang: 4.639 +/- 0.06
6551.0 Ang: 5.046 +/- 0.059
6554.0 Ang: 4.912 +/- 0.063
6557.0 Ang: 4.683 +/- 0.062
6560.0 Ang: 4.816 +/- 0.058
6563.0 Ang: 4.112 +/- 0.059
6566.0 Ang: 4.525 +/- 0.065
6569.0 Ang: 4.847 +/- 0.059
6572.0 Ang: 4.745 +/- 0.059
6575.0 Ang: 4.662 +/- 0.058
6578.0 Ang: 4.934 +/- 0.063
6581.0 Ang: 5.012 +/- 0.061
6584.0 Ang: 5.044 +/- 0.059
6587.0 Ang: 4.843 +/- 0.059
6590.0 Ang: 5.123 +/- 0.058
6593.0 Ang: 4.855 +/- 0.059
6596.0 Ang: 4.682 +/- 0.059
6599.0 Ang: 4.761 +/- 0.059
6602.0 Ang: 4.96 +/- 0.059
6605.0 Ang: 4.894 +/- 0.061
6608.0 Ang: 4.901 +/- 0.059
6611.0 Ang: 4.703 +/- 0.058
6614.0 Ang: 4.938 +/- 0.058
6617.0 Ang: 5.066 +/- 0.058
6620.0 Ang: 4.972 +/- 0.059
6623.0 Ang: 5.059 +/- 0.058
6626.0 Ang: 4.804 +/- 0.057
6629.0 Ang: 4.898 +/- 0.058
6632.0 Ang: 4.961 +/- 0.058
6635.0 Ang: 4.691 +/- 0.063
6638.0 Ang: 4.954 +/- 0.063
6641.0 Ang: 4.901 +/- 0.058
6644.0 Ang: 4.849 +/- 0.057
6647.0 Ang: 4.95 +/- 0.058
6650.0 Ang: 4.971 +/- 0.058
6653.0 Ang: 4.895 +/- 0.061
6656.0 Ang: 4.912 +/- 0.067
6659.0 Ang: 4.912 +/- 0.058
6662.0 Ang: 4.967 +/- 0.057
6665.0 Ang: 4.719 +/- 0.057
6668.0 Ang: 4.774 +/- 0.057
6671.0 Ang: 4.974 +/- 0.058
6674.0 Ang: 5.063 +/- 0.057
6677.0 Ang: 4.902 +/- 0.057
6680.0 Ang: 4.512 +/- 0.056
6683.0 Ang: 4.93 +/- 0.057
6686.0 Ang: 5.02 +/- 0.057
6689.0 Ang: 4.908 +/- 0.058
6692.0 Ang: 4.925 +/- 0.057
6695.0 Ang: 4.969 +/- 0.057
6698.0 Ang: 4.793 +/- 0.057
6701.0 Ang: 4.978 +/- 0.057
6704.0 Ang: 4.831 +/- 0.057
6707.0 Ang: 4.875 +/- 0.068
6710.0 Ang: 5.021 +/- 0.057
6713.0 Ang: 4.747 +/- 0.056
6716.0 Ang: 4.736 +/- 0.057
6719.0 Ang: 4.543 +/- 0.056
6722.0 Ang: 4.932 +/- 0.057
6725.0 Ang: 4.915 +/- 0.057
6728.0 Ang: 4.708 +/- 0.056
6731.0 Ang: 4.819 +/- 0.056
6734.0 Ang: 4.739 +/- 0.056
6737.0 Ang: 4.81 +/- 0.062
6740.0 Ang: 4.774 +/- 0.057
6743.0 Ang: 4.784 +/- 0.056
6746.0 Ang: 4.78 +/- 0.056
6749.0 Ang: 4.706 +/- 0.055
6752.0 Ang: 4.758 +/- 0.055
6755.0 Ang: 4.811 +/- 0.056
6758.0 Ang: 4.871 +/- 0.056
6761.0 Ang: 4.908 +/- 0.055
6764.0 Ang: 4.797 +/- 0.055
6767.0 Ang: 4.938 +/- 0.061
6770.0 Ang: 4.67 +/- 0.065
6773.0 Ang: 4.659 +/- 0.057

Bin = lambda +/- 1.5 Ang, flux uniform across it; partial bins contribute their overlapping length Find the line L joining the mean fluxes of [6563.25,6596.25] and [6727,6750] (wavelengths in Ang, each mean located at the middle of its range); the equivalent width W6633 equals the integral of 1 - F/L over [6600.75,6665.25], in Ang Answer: -1.39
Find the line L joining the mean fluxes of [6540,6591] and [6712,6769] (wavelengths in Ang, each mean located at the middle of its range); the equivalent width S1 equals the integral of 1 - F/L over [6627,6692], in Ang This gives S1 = -1.2 Ang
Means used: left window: 4.82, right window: 4.79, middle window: 4.89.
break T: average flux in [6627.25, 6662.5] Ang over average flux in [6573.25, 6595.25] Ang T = 1.00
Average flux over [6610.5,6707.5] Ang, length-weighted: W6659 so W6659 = 4.9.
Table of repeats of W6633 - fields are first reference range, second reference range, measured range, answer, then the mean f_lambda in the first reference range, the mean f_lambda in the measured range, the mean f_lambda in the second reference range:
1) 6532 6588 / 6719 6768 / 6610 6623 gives -0.3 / 4.82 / 4.94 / 4.81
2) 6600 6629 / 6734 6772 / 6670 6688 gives -0.1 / 4.92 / 4.9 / 4.8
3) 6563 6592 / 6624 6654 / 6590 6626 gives -0.3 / 4.82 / 4.9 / 4.89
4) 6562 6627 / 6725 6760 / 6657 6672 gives -0.2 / 4.84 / 4.87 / 4.79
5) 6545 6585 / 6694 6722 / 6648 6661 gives -0.3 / 4.77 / 4.93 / 4.84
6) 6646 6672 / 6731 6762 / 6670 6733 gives -0.2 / 4.89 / 4.86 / 4.79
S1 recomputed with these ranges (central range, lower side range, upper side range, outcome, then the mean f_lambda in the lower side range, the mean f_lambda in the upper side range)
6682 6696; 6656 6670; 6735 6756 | -0.4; 4.86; 4.77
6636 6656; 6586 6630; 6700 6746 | -0.2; 4.9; 4.81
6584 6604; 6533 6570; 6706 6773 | -0.4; 4.79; 4.8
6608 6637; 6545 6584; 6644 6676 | -0.3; 4.76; 4.91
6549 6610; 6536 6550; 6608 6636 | 1.1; 4.9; 4.9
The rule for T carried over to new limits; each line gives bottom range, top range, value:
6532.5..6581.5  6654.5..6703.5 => 1.02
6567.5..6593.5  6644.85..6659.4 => 1.01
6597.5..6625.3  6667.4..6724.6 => 0.99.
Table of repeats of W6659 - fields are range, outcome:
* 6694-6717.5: 4.87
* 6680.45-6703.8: 4.91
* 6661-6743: 4.85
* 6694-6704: 4.9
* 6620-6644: 4.9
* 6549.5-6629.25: 4.84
